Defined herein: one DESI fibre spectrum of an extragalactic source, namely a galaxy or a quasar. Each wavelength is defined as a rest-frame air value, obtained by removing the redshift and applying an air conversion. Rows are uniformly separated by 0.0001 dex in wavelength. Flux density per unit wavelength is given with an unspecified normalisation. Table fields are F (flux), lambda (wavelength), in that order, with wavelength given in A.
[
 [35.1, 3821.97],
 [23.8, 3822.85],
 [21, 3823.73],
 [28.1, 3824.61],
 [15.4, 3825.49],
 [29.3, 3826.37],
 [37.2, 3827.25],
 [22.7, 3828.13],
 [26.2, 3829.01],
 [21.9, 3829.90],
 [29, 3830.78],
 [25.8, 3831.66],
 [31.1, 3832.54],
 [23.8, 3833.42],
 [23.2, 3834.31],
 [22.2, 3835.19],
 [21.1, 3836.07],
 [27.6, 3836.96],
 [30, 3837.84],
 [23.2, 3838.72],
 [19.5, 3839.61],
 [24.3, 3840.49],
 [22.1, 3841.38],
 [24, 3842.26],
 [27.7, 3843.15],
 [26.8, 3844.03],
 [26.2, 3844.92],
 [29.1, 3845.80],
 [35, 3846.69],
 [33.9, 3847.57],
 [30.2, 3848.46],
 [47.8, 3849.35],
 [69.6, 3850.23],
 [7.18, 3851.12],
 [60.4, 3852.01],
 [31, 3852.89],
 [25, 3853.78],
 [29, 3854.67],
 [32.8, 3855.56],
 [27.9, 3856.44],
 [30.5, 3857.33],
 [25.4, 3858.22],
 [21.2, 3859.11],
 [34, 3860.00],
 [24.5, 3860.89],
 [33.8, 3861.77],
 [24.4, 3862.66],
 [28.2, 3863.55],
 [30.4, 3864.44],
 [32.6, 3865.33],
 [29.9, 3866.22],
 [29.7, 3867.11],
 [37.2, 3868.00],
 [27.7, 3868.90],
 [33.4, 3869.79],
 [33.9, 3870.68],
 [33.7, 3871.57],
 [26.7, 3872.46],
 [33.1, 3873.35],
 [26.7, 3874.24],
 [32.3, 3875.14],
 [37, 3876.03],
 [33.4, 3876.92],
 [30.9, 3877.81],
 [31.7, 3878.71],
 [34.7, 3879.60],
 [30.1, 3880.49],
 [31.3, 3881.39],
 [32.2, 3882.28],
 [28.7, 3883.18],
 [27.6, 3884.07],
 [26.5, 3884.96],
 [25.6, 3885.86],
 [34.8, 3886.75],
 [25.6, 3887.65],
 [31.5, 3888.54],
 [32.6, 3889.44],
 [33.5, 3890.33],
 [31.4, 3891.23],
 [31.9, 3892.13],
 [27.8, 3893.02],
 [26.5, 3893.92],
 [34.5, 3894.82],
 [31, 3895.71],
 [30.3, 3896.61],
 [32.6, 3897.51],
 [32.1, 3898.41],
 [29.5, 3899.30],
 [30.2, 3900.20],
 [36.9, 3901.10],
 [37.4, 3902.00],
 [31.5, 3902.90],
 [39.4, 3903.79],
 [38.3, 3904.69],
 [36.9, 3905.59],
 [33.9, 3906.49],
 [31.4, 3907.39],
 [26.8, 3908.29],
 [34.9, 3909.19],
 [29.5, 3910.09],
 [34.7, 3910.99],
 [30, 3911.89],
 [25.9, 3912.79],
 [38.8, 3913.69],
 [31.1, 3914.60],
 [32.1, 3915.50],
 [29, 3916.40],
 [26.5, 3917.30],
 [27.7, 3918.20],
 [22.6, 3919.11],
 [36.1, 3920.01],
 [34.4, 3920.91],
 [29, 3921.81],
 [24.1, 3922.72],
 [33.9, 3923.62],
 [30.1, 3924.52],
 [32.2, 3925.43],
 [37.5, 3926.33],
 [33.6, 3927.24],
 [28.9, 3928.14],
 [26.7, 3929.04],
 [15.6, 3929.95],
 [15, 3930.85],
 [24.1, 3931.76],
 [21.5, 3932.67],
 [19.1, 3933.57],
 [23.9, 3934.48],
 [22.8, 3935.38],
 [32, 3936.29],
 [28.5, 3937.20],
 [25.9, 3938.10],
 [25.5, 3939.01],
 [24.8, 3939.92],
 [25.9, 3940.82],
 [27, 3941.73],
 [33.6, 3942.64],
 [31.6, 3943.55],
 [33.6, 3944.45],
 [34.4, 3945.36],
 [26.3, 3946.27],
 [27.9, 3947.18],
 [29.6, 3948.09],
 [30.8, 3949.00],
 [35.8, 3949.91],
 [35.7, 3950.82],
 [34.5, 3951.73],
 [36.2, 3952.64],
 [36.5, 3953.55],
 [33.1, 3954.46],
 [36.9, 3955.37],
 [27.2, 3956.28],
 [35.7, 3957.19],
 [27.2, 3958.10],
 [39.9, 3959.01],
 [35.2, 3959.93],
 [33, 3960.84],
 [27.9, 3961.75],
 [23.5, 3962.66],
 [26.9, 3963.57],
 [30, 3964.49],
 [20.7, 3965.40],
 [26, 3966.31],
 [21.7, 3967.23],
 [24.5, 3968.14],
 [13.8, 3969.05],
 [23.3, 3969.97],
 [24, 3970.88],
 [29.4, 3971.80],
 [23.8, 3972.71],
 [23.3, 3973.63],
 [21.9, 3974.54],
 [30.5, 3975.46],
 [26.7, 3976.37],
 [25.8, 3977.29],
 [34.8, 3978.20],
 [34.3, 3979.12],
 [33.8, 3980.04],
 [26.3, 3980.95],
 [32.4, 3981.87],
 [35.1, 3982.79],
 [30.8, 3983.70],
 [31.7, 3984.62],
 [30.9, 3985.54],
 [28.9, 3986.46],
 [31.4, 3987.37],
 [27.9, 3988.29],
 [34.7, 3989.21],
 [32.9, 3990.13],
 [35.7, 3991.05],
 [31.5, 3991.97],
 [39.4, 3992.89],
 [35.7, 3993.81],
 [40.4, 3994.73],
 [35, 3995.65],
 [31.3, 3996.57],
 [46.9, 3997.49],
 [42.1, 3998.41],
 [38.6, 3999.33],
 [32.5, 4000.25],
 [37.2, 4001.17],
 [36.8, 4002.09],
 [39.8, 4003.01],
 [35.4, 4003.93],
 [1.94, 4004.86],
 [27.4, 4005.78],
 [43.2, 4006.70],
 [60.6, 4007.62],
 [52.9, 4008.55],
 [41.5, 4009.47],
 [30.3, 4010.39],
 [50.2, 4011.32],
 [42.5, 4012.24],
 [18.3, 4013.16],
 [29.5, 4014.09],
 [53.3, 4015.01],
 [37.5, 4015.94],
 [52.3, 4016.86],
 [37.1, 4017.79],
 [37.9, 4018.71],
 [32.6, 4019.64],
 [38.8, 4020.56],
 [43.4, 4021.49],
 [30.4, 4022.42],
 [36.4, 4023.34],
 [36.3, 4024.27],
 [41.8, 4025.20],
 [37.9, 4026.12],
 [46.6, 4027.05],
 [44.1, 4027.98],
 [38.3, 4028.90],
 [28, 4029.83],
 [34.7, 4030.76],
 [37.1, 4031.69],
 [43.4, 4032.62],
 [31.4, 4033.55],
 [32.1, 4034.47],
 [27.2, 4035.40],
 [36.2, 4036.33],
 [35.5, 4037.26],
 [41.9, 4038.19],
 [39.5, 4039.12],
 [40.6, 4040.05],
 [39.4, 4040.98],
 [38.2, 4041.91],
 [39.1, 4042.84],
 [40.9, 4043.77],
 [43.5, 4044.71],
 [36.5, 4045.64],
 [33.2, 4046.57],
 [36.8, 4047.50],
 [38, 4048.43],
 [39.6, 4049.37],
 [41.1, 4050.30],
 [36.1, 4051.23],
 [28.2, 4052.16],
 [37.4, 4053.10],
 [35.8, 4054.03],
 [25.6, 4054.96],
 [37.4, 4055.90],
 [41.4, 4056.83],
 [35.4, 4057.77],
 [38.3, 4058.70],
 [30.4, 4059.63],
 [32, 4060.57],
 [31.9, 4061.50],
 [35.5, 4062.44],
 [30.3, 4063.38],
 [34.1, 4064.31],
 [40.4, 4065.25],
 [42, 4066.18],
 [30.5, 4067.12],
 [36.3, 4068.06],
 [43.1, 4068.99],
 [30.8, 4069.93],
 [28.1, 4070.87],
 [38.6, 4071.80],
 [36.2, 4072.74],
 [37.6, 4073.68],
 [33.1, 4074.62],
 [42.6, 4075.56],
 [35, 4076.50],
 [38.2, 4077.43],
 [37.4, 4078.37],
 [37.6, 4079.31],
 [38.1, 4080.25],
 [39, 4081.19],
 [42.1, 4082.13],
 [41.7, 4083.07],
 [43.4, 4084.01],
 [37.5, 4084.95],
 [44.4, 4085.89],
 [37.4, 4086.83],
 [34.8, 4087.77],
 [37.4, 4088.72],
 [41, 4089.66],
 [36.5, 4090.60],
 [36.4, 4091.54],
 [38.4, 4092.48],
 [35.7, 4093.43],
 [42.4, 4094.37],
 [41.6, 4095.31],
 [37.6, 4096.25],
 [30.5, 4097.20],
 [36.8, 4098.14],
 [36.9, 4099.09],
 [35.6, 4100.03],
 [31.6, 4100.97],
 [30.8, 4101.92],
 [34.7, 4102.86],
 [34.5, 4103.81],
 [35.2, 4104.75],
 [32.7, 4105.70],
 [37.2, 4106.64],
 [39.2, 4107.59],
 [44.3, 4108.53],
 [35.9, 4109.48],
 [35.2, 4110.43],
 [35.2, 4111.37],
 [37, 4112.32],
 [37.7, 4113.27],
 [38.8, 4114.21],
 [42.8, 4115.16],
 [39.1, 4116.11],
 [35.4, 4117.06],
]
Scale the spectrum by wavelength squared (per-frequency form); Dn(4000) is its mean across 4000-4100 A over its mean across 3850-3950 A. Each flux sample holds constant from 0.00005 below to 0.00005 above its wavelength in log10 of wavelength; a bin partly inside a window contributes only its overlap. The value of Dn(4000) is 1.3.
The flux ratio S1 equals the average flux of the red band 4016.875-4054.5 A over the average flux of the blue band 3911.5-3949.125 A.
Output 1.33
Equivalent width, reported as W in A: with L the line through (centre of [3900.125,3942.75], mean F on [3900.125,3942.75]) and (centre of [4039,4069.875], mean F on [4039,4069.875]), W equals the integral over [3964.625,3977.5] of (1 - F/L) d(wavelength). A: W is 3.2 A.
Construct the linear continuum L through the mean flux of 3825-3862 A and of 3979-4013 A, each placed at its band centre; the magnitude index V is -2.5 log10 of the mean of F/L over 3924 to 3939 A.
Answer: 0.24 mag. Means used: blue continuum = 28.8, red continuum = 35.5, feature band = 26.1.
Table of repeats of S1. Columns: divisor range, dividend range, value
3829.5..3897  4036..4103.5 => 1.23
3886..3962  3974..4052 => 1.18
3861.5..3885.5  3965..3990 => 0.90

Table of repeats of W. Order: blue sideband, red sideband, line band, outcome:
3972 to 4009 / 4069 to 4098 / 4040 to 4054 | -0.6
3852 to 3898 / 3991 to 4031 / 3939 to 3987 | 7.9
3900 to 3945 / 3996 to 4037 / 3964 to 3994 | 4.9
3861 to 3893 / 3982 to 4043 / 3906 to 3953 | 5.5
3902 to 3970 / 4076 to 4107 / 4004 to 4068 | -4.7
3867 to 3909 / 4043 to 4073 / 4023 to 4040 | -1.0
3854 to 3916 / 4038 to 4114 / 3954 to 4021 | 2.7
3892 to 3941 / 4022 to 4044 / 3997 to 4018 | -1.7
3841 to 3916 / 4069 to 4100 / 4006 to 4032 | -2.9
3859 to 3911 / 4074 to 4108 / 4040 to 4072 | 0.2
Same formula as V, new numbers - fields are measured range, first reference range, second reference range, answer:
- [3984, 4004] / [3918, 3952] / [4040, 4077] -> -0.10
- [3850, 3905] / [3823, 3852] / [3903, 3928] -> -0.05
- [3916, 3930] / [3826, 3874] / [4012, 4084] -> 0.09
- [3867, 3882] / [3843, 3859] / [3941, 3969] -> 0.01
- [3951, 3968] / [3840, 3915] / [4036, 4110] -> 0.10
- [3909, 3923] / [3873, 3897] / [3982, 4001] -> 0.05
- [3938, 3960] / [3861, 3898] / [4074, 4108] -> 0.05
